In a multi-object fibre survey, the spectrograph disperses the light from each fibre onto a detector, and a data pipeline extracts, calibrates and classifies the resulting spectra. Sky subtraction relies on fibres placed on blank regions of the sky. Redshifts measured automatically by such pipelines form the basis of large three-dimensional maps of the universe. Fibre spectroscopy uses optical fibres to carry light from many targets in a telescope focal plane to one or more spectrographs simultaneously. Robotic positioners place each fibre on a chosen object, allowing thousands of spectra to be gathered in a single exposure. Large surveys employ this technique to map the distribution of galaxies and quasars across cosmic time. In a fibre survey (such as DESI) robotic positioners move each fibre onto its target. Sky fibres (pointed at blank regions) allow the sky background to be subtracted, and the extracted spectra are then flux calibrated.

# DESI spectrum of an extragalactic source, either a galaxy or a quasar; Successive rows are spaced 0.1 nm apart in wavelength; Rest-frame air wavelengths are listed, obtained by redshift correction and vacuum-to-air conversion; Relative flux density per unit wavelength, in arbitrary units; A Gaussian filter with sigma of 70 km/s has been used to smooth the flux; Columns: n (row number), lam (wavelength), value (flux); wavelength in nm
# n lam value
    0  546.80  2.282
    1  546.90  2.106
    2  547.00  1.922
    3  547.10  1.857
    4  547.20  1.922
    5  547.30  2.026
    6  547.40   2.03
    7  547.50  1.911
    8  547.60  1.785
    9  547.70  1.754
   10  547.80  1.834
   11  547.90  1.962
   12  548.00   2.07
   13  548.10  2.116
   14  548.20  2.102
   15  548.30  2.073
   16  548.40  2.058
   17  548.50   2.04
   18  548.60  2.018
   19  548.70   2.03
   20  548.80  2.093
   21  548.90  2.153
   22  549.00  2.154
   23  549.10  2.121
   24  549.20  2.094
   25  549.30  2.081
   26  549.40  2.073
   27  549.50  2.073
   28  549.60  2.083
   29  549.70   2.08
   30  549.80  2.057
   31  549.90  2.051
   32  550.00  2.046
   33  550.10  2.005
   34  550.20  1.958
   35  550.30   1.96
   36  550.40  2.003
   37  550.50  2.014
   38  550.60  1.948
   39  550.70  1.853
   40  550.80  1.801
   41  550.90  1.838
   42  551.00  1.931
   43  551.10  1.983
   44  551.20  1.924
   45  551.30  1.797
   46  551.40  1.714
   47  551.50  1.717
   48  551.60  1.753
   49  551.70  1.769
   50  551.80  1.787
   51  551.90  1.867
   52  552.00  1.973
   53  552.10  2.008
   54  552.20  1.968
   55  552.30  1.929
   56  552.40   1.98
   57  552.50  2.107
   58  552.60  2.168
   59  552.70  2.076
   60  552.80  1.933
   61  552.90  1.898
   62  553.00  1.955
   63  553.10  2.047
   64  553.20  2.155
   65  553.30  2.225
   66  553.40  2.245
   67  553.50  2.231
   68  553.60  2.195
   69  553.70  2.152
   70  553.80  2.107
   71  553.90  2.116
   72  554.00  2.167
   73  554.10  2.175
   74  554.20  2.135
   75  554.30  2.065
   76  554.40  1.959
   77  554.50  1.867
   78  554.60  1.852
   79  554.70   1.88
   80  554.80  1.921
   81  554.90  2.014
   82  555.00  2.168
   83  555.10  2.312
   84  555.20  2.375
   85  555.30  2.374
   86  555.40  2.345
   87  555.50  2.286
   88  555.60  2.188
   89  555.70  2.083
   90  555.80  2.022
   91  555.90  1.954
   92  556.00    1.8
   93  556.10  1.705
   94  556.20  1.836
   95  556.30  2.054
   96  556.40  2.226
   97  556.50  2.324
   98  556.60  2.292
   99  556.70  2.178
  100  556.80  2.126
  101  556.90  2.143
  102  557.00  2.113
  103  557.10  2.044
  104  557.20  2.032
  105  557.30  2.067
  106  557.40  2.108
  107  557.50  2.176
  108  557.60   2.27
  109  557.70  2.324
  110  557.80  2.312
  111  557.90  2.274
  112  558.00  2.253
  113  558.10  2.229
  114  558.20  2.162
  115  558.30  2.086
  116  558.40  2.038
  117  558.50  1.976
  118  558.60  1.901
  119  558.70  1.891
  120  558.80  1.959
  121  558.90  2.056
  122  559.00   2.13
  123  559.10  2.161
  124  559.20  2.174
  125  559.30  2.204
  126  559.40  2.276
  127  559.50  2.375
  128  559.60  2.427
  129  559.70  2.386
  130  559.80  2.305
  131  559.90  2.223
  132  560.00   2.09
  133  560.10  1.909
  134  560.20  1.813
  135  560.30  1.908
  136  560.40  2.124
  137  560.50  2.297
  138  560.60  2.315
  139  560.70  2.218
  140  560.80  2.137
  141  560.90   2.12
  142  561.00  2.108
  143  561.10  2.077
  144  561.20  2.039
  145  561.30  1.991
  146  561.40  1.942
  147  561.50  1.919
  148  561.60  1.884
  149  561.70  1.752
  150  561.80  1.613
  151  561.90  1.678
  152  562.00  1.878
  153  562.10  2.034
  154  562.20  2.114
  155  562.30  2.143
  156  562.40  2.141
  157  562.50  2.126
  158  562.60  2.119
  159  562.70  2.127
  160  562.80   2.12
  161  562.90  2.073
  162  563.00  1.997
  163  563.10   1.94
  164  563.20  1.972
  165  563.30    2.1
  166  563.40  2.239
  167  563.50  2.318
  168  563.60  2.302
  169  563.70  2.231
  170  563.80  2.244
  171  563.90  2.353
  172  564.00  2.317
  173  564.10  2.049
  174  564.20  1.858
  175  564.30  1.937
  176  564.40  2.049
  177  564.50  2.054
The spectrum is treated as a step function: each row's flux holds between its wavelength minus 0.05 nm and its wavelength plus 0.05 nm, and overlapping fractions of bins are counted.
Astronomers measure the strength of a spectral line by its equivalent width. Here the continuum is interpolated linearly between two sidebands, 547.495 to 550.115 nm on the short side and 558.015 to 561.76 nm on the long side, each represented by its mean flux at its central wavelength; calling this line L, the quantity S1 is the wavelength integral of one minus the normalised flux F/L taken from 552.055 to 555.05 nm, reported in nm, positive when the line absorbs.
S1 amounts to 0.01 nm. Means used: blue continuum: 2.04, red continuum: 2.1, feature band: 2.06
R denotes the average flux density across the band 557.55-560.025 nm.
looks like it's 2.18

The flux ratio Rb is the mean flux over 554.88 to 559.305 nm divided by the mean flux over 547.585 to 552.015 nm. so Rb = 1.1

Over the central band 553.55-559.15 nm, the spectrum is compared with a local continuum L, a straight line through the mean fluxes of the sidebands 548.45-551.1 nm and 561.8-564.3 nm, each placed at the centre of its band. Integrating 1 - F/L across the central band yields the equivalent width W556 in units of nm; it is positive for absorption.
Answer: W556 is -0.14 nm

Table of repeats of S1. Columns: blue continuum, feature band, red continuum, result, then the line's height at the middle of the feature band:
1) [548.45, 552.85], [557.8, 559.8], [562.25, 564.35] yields -0.085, 2.08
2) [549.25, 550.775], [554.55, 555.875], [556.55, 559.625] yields -0.021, 2.1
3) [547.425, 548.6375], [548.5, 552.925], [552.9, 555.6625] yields 0.140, 2.04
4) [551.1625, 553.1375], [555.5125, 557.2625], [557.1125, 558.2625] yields 0.048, 2.13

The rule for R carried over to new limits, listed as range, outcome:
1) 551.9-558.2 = 2.1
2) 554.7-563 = 2.1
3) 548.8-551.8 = 1.97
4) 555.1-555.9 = 2.23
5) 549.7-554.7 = 1.99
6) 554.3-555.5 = 2.1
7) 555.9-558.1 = 2.12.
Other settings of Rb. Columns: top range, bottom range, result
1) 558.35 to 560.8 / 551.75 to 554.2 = 1.03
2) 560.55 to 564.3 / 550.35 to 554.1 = 1.04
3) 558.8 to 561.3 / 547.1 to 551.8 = 1.09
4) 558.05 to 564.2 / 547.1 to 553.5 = 1.05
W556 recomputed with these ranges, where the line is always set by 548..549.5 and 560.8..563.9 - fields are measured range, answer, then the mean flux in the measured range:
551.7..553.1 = 0.07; 1.97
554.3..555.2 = 0.02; 2.02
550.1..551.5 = 0.12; 1.9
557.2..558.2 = -0.07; 2.21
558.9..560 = -0.10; 2.25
